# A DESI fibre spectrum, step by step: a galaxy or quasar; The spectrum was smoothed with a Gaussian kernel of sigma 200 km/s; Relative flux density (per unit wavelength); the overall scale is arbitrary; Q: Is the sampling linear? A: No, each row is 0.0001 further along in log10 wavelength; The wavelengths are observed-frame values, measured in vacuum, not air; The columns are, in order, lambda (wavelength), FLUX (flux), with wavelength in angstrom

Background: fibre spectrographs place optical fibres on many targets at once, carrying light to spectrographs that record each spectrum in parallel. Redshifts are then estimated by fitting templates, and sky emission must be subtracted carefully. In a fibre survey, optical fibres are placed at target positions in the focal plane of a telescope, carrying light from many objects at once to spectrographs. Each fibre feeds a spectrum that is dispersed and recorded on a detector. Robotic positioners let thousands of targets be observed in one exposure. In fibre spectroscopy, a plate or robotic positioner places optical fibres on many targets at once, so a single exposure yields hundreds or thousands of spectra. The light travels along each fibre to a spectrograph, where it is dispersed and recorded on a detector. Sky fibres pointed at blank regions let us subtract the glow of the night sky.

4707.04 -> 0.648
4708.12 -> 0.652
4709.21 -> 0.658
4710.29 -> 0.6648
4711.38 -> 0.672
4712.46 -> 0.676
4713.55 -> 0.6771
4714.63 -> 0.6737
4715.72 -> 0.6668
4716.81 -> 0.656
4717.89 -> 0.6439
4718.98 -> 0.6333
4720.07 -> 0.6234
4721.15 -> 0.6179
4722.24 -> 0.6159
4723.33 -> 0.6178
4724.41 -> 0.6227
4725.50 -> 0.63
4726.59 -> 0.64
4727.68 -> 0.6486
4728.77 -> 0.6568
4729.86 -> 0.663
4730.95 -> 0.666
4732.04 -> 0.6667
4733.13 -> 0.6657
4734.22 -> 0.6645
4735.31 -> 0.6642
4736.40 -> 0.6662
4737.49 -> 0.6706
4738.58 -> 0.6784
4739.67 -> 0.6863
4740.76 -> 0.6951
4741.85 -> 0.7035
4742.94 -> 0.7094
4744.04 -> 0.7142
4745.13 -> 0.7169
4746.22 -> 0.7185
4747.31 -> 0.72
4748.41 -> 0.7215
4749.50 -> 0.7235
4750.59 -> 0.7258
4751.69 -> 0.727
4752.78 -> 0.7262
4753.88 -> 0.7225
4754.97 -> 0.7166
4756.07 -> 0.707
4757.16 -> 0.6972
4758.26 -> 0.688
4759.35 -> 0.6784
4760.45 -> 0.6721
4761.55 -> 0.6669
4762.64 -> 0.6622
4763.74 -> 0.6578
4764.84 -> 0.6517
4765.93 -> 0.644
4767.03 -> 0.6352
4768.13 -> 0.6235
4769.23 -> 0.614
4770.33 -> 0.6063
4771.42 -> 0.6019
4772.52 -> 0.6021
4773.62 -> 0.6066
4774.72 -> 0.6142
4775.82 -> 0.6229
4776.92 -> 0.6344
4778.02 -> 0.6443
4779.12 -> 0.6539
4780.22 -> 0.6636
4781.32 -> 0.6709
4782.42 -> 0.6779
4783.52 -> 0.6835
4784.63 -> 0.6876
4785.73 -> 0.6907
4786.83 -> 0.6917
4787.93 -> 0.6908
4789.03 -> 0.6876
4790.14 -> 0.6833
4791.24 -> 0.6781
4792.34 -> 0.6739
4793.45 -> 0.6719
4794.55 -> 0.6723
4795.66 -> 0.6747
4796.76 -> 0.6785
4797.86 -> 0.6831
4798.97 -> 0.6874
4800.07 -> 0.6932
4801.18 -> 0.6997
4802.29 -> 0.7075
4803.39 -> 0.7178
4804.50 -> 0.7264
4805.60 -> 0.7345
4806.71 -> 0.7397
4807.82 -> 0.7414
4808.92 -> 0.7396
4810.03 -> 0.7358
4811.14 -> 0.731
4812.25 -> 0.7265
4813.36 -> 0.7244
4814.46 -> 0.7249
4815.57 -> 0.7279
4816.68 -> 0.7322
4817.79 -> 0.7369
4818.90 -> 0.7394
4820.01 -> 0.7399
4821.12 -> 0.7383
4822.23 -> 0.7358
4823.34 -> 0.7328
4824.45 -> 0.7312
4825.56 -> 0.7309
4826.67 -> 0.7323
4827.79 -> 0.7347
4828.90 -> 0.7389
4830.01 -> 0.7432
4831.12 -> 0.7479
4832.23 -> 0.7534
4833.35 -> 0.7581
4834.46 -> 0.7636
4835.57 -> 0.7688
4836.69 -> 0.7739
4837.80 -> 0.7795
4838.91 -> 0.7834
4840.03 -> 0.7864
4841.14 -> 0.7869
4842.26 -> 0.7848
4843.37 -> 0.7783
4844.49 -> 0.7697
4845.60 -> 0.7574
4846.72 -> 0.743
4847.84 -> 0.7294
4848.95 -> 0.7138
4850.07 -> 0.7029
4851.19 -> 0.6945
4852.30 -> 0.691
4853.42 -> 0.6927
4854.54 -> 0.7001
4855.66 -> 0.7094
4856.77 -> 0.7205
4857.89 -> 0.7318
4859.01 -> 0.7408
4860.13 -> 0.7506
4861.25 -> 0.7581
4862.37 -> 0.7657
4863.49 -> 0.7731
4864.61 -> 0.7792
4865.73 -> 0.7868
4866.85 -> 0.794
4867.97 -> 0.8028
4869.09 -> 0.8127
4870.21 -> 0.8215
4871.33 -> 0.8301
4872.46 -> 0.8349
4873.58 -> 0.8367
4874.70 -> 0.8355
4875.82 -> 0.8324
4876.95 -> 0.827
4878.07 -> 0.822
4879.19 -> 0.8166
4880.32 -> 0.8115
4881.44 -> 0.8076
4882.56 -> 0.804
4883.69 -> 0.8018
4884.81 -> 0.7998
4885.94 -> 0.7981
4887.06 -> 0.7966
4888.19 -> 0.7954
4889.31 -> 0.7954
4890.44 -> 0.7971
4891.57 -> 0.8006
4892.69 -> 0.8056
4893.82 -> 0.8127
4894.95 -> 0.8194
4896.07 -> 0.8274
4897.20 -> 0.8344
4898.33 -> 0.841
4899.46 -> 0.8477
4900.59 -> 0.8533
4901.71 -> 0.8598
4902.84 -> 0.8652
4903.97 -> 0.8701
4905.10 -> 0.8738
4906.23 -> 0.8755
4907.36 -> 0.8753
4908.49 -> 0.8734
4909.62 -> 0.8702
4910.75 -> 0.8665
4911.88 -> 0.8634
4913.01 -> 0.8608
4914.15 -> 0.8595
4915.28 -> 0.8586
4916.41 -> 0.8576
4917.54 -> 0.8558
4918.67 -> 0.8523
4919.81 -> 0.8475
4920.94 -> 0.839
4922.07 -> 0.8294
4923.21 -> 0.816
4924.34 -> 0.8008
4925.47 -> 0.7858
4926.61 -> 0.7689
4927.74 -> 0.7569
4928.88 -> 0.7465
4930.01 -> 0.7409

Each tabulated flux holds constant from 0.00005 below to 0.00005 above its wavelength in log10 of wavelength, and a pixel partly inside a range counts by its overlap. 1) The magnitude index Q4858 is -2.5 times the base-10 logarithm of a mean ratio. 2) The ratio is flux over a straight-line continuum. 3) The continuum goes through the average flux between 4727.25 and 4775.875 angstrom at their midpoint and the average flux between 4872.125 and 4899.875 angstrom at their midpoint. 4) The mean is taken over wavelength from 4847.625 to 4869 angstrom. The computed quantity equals 0.07 mag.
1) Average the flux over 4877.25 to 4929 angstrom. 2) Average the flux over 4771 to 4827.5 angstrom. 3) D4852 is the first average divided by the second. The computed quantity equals 1.2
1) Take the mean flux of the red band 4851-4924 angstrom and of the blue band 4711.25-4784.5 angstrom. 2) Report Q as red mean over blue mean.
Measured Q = 1.2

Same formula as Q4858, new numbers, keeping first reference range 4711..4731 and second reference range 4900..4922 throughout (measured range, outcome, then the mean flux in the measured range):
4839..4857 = 0.08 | 0.737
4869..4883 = 0.00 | 0.823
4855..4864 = 0.08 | 0.743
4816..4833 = 0.04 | 0.738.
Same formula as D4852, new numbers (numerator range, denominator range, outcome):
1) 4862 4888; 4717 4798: 1.21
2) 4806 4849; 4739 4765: 1.07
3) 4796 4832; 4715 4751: 1.08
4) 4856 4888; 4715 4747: 1.20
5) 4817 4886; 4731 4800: 1.13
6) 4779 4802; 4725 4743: 1.02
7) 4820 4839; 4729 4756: 1.07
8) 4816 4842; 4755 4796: 1.14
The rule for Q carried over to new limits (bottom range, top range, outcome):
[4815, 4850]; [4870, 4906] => 1.10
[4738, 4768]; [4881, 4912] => 1.20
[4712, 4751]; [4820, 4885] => 1.14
